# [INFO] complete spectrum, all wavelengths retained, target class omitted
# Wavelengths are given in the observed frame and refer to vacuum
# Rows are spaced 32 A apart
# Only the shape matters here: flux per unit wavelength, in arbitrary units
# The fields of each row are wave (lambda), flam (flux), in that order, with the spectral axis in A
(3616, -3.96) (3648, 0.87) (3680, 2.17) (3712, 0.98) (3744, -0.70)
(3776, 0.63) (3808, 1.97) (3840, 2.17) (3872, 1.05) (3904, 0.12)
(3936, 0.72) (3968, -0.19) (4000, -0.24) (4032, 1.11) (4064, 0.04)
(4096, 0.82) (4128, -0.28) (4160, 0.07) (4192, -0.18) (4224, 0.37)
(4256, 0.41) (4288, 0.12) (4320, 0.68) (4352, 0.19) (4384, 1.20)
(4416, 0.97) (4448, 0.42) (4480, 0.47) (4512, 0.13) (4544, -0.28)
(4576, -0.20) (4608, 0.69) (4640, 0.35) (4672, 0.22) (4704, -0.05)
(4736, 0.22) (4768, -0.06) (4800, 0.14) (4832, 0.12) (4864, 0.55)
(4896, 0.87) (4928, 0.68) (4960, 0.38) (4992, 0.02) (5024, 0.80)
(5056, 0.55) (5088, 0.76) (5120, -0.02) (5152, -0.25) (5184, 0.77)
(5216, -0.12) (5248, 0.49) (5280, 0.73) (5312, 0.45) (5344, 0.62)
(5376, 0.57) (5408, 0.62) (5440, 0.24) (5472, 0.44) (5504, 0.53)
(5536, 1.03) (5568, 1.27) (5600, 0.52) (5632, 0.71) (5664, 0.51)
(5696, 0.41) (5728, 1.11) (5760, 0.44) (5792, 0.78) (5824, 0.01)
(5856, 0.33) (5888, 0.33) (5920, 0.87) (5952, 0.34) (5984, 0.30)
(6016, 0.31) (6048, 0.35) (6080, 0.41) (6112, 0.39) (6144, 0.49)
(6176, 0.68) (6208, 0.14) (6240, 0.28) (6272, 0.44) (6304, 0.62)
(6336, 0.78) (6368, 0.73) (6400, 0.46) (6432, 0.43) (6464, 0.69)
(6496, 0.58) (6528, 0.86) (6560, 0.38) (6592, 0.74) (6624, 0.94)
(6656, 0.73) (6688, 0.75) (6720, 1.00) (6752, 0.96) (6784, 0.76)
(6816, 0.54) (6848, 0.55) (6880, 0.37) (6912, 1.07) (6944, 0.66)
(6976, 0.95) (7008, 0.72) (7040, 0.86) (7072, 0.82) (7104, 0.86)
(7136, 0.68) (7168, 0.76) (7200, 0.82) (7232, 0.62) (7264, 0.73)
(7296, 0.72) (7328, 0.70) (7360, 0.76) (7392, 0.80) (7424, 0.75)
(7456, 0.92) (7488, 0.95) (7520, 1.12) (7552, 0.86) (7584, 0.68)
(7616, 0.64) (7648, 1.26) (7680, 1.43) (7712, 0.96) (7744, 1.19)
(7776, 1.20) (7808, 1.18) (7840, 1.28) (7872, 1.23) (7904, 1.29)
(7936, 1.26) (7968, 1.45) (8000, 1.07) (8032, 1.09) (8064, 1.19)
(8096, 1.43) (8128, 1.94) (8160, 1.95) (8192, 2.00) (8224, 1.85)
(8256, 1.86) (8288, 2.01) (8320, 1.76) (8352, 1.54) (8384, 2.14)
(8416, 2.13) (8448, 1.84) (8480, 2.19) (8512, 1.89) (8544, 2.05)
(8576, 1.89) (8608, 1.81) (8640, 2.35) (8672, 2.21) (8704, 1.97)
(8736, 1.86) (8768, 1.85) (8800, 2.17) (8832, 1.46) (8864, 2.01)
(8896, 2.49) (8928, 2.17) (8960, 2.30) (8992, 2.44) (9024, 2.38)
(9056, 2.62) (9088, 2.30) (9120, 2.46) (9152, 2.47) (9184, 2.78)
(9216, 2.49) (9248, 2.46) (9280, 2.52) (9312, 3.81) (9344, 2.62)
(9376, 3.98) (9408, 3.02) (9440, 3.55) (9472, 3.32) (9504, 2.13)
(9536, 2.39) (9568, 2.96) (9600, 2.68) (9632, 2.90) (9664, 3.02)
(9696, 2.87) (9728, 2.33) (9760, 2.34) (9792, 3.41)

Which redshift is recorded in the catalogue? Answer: 1.04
